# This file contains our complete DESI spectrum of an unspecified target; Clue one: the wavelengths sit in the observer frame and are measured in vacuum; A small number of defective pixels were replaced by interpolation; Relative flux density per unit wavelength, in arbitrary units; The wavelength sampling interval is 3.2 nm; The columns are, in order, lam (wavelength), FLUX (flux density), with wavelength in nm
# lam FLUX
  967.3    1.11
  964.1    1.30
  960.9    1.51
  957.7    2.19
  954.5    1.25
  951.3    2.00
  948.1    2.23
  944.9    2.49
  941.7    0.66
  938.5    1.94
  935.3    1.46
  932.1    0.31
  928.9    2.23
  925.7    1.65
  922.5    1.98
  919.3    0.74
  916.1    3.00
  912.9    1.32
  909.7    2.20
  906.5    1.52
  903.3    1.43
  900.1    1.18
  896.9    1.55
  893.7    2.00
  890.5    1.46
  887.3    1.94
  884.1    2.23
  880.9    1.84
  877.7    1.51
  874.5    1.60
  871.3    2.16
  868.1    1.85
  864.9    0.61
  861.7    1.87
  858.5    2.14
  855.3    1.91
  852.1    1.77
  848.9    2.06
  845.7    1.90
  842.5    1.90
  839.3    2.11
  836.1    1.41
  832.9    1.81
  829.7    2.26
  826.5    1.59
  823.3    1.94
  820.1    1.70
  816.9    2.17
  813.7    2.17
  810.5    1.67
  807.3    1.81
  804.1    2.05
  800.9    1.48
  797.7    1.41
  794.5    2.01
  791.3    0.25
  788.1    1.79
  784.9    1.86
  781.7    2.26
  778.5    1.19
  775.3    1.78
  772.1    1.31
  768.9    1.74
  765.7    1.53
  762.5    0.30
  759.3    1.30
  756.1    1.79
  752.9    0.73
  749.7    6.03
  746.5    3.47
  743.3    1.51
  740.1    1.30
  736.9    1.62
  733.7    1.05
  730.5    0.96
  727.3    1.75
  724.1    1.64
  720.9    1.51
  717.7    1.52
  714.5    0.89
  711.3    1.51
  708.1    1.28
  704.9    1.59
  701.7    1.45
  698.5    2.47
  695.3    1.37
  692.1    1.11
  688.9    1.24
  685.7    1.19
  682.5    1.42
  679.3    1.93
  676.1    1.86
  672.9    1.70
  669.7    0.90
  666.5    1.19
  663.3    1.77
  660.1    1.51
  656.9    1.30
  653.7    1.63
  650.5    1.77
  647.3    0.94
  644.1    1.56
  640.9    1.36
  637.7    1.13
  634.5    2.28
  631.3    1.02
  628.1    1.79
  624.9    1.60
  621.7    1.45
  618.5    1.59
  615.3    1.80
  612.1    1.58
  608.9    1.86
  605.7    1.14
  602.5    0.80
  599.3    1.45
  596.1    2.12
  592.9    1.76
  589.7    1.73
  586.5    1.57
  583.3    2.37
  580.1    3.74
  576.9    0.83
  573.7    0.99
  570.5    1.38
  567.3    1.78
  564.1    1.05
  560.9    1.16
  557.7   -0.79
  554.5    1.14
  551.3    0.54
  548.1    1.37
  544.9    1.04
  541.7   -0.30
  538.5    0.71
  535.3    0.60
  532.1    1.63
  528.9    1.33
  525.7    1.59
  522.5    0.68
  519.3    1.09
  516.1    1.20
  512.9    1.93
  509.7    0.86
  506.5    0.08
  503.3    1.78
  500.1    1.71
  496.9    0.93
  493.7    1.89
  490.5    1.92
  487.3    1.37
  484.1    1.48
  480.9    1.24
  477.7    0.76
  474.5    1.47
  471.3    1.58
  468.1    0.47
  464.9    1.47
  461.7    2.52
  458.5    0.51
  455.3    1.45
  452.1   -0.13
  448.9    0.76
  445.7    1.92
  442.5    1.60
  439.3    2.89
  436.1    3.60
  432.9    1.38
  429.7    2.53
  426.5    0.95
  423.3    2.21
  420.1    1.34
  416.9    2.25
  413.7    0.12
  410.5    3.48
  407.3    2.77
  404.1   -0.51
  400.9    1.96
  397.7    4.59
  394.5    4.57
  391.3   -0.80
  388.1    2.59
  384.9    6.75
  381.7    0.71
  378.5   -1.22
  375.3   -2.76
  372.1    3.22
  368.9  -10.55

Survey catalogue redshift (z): 1.007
